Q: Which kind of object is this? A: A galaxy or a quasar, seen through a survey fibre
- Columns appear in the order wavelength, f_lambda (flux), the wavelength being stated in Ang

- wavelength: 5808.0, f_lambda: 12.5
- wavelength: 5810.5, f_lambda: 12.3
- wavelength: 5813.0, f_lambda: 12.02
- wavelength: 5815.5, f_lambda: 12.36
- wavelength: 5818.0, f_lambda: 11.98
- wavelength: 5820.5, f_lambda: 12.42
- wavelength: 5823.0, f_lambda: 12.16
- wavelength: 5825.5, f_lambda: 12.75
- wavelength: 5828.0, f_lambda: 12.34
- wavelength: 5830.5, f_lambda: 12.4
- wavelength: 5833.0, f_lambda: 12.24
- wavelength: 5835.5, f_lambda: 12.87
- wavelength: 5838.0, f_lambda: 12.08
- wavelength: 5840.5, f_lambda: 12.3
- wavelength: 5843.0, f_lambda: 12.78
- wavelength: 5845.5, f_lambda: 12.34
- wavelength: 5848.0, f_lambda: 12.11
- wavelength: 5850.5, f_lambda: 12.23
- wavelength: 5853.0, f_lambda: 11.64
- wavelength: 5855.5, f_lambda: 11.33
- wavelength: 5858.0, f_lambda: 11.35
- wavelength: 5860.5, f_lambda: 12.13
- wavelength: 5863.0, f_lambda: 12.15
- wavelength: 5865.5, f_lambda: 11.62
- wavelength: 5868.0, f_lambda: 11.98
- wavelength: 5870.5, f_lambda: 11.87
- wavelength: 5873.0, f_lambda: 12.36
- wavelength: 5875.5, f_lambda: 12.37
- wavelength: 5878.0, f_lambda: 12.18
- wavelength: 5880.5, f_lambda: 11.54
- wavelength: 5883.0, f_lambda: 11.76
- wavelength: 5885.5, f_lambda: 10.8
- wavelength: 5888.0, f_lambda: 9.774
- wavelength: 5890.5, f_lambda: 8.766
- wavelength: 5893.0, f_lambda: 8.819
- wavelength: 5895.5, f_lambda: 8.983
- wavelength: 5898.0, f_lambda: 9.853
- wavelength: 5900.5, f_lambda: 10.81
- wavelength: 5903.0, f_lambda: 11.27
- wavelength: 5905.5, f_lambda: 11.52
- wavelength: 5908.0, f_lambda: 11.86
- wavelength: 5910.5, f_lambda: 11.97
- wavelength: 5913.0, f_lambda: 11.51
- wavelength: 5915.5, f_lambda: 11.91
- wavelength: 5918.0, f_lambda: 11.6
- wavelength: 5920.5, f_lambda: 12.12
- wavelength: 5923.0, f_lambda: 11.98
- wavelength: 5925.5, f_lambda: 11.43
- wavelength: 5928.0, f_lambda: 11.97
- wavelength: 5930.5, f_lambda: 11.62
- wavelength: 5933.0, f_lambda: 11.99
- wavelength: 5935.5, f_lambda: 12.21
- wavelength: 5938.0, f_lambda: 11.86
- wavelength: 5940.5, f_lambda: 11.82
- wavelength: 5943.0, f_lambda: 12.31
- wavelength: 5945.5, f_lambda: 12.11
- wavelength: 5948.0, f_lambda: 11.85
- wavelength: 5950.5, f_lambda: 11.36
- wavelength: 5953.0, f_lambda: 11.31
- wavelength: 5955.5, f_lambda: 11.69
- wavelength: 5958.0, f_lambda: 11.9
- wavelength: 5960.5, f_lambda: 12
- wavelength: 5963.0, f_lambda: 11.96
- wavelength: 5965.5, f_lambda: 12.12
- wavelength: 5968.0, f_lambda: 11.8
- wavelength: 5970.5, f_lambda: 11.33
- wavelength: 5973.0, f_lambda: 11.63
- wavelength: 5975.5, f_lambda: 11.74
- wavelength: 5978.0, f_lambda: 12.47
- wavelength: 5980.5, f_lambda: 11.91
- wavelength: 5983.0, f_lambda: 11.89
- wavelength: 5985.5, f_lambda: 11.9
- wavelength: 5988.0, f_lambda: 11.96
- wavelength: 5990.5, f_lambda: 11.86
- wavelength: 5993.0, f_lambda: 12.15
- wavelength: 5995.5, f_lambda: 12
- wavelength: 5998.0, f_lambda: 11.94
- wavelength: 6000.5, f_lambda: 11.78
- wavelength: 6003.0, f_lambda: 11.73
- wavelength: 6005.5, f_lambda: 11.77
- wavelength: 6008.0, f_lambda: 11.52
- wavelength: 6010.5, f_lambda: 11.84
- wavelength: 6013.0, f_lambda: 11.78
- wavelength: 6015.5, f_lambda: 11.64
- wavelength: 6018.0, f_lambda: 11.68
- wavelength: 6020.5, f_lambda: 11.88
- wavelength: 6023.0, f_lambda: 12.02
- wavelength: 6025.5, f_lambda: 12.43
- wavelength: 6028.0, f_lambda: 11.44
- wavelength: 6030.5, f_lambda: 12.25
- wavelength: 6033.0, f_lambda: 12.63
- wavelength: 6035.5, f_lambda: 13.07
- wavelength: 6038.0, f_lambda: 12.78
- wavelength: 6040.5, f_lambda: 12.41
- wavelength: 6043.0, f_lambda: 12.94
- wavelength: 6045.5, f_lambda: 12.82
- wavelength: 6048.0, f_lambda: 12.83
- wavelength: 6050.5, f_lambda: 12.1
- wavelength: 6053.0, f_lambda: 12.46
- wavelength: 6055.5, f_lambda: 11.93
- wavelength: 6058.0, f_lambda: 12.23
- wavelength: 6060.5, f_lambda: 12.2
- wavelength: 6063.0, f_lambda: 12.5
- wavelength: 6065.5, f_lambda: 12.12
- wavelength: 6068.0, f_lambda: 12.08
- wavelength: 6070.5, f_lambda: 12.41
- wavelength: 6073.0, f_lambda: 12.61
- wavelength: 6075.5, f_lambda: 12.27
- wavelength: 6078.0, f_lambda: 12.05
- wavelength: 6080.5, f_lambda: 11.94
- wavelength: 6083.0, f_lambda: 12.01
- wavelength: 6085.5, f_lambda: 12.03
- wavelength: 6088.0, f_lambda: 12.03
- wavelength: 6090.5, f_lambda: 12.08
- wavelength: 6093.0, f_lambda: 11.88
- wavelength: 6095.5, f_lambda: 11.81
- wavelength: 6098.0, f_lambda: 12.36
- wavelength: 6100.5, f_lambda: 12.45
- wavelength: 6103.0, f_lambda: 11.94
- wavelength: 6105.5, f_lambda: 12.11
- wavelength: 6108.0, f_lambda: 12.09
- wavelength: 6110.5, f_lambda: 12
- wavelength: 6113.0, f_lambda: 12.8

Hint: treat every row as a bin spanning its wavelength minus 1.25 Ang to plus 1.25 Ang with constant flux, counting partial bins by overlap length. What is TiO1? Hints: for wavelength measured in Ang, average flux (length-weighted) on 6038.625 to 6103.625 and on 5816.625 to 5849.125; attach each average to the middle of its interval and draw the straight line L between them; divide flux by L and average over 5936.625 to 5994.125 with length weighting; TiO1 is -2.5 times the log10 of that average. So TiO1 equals 0.04 mag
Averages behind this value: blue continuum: 12.4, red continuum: 12.3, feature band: 11.9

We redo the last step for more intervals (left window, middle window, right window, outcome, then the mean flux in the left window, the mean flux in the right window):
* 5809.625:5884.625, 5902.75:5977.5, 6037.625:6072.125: 0.04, 12.1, 12.4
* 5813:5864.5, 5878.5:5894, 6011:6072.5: 0.18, 12.2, 12.3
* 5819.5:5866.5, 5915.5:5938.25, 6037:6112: 0.03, 12.2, 12.2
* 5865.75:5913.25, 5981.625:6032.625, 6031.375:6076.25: 0.02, 11.1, 12.5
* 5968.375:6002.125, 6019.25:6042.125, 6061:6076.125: -0.02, 11.9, 12.3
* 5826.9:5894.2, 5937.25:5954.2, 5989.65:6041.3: 0.01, 11.7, 12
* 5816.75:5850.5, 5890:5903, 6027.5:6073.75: 0.27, 12.4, 12.4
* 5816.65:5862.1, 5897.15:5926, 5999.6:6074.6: 0.06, 12.2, 12.2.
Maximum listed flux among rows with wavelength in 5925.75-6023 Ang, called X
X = 12.47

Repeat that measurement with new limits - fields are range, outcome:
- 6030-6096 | 13.07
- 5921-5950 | 12.31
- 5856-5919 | 12.37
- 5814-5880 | 12.87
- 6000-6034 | 12.63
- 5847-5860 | 12.23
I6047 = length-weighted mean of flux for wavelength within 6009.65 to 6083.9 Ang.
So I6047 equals 12.2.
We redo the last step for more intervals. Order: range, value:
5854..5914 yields 11.2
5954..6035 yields 11.9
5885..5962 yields 11.3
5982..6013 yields 11.9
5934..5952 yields 11.9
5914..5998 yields 11.9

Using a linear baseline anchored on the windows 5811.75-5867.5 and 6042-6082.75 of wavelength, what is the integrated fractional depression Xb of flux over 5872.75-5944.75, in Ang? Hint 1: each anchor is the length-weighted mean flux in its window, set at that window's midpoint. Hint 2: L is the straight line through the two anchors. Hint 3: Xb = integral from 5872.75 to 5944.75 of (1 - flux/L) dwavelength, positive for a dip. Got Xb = 5.2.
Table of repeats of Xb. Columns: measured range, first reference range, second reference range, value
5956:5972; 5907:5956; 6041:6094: 0.12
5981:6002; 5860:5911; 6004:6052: -0.01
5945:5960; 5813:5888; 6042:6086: 0.58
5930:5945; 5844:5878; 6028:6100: 0.13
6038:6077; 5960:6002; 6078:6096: -1.45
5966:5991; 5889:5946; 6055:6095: -0.49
